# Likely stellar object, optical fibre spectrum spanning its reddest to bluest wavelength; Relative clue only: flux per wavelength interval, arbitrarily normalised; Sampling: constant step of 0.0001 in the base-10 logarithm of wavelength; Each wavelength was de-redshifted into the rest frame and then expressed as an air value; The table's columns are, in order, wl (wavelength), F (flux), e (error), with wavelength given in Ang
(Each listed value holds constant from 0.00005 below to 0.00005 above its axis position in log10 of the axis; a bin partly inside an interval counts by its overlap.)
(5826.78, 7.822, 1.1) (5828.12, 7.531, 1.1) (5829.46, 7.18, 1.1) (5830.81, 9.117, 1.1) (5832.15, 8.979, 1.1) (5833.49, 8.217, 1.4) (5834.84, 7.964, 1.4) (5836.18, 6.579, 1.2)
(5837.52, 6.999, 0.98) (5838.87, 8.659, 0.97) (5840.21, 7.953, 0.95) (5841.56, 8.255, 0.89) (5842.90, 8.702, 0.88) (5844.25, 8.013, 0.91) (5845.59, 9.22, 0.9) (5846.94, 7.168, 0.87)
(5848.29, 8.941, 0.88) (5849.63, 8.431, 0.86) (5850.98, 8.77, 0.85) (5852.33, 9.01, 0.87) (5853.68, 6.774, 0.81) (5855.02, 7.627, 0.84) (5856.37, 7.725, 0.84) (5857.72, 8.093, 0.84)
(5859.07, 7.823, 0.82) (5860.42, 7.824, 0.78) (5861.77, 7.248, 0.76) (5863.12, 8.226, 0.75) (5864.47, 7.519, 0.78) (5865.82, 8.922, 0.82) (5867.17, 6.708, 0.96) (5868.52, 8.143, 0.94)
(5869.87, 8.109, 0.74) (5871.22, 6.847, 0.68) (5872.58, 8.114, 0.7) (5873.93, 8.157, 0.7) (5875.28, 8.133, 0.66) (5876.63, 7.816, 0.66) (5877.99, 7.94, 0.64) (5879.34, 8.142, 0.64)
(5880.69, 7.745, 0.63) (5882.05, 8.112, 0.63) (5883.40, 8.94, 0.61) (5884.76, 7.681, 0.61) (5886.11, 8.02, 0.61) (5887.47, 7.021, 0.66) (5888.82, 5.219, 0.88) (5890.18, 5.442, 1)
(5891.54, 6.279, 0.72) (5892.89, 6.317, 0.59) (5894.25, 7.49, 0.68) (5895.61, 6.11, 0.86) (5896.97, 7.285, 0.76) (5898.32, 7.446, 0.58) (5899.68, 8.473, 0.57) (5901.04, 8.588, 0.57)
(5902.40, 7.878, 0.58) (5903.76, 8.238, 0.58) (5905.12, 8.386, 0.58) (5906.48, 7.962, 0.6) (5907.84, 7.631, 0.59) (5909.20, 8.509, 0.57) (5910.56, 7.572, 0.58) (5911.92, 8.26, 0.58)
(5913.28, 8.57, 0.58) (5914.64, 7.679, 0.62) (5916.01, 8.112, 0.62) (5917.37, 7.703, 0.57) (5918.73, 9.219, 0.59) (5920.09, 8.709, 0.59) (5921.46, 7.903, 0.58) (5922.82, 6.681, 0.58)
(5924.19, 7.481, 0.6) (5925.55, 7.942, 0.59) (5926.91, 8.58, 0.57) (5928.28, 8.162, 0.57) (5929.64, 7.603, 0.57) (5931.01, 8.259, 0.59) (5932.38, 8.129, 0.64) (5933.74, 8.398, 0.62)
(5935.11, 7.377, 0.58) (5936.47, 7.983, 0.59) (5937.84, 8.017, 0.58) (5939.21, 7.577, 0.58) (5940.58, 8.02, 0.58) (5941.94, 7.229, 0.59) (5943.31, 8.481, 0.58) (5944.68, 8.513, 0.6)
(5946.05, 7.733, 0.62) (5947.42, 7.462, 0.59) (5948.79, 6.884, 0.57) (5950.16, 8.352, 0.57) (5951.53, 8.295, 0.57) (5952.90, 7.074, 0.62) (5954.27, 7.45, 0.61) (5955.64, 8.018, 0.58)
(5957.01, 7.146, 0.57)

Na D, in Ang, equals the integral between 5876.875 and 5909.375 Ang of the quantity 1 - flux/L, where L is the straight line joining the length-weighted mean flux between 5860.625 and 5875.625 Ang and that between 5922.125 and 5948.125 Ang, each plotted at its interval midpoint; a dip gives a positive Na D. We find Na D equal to 1.3 Ang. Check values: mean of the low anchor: 7.82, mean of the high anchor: 7.88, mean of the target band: 7.52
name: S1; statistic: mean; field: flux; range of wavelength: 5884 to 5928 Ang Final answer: 7.64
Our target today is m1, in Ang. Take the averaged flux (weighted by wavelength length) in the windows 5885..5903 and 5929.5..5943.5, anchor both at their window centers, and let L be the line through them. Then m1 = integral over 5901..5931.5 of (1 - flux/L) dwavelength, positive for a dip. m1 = -2.3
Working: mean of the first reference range 7.06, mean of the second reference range 7.91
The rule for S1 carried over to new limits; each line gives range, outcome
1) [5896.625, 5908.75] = 8.02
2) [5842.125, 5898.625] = 7.7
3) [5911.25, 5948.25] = 7.99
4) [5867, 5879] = 7.83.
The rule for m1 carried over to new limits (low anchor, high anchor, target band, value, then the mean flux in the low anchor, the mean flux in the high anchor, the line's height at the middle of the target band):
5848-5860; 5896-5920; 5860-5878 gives 0.6 Ang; 8.1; 8.08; 8.1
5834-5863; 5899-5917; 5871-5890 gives 0.9 Ang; 7.99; 8.13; 8.07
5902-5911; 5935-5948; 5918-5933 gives -0.2 Ang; 8.04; 7.86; 7.95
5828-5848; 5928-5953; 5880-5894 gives 1.6 Ang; 8.06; 7.89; 7.98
